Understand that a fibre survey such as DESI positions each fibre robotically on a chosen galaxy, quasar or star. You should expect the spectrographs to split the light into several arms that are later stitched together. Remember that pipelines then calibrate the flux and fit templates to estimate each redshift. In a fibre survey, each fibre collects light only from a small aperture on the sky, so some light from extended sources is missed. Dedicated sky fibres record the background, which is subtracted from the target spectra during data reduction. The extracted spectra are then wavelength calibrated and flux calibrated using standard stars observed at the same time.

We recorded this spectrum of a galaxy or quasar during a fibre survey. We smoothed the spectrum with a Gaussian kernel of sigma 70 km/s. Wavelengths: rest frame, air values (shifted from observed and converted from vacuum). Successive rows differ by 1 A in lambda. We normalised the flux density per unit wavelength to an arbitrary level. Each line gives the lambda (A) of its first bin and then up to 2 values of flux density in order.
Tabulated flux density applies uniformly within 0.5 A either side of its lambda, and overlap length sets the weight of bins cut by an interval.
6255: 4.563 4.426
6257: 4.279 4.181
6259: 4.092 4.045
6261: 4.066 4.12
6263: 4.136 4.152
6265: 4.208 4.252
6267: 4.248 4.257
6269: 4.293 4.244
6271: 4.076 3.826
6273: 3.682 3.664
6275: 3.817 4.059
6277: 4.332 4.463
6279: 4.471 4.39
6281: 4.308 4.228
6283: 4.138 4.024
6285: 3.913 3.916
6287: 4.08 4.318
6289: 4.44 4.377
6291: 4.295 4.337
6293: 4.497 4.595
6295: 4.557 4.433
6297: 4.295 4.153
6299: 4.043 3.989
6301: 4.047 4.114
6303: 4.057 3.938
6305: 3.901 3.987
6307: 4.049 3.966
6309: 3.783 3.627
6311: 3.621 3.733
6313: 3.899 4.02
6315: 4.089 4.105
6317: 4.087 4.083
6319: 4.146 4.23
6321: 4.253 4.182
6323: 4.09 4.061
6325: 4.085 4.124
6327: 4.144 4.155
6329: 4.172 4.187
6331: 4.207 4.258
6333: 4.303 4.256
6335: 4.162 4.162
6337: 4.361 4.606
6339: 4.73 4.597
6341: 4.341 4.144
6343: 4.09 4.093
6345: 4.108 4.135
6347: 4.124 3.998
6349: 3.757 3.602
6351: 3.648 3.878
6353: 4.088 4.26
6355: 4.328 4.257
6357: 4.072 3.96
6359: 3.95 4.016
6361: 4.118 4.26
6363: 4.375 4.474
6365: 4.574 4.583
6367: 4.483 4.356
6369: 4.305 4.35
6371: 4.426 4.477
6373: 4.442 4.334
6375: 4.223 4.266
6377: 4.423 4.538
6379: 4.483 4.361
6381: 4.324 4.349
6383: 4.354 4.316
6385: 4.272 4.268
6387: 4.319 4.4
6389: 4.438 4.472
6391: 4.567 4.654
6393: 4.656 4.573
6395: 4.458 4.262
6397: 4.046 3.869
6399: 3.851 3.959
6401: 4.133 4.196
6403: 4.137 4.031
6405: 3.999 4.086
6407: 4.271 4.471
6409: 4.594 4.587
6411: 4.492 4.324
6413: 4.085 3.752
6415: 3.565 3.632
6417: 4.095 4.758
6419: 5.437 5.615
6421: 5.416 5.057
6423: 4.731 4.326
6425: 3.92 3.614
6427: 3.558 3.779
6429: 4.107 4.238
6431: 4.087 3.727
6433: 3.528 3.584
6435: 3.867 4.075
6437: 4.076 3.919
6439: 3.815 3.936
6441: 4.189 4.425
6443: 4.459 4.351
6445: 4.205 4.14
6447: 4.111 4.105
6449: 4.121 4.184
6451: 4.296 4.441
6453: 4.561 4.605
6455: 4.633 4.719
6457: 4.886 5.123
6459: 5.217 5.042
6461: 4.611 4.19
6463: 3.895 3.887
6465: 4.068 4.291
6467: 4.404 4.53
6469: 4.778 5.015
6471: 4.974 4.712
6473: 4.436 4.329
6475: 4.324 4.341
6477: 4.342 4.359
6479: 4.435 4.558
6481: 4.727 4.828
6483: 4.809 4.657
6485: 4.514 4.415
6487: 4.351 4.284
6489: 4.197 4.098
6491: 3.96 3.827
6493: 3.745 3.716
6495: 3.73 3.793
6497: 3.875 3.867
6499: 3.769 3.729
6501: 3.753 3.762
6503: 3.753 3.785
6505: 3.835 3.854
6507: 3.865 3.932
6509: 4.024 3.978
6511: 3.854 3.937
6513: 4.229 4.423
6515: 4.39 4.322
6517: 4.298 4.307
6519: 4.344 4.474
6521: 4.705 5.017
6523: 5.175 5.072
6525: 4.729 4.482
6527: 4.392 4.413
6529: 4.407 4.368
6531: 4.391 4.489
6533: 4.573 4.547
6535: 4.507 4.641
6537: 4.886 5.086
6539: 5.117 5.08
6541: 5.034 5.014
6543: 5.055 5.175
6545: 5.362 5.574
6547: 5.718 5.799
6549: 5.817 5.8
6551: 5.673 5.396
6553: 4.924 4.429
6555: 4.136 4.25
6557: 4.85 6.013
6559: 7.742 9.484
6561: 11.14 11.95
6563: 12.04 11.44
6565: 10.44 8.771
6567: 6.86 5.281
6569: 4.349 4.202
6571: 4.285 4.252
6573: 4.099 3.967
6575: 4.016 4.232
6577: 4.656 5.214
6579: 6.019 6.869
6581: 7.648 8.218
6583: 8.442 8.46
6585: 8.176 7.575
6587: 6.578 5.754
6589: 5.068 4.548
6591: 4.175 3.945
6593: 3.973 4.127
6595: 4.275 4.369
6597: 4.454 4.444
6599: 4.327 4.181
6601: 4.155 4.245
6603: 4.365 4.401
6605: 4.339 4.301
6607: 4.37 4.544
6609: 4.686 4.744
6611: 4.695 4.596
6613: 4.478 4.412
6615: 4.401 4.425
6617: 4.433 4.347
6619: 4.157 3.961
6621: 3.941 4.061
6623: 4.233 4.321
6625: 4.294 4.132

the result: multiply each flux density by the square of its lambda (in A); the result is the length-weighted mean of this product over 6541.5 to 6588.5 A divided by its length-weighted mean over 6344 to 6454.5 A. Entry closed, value 1.6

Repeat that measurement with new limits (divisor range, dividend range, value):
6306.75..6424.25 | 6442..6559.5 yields 1.11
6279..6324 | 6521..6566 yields 1.54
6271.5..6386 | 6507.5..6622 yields 1.35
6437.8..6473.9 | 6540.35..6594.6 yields 1.44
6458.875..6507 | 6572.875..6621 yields 1.22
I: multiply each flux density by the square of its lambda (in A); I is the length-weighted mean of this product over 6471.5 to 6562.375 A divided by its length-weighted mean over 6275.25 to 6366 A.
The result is 1.2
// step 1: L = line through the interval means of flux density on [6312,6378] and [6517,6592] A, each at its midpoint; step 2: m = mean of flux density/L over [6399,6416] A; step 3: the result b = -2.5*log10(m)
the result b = 0.13 mag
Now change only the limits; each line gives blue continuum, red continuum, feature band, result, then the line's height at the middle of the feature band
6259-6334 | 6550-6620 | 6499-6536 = 0.23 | 5.26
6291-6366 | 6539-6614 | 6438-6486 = 0.12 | 4.97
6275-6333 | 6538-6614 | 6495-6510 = 0.34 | 5.26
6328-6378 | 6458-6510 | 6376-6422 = -0.03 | 4.24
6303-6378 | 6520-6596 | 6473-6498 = 0.22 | 5.2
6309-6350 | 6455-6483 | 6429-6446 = 0.11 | 4.46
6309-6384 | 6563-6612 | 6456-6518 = 0.16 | 4.95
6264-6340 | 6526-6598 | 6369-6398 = 0.07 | 4.66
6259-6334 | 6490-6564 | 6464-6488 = 0.06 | 4.78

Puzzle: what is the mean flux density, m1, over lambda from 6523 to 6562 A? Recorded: 5.39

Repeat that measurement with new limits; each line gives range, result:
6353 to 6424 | 4.35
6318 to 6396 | 4.27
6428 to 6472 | 4.31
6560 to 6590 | 6.9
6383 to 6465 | 4.29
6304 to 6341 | 4.12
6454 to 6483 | 4.56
